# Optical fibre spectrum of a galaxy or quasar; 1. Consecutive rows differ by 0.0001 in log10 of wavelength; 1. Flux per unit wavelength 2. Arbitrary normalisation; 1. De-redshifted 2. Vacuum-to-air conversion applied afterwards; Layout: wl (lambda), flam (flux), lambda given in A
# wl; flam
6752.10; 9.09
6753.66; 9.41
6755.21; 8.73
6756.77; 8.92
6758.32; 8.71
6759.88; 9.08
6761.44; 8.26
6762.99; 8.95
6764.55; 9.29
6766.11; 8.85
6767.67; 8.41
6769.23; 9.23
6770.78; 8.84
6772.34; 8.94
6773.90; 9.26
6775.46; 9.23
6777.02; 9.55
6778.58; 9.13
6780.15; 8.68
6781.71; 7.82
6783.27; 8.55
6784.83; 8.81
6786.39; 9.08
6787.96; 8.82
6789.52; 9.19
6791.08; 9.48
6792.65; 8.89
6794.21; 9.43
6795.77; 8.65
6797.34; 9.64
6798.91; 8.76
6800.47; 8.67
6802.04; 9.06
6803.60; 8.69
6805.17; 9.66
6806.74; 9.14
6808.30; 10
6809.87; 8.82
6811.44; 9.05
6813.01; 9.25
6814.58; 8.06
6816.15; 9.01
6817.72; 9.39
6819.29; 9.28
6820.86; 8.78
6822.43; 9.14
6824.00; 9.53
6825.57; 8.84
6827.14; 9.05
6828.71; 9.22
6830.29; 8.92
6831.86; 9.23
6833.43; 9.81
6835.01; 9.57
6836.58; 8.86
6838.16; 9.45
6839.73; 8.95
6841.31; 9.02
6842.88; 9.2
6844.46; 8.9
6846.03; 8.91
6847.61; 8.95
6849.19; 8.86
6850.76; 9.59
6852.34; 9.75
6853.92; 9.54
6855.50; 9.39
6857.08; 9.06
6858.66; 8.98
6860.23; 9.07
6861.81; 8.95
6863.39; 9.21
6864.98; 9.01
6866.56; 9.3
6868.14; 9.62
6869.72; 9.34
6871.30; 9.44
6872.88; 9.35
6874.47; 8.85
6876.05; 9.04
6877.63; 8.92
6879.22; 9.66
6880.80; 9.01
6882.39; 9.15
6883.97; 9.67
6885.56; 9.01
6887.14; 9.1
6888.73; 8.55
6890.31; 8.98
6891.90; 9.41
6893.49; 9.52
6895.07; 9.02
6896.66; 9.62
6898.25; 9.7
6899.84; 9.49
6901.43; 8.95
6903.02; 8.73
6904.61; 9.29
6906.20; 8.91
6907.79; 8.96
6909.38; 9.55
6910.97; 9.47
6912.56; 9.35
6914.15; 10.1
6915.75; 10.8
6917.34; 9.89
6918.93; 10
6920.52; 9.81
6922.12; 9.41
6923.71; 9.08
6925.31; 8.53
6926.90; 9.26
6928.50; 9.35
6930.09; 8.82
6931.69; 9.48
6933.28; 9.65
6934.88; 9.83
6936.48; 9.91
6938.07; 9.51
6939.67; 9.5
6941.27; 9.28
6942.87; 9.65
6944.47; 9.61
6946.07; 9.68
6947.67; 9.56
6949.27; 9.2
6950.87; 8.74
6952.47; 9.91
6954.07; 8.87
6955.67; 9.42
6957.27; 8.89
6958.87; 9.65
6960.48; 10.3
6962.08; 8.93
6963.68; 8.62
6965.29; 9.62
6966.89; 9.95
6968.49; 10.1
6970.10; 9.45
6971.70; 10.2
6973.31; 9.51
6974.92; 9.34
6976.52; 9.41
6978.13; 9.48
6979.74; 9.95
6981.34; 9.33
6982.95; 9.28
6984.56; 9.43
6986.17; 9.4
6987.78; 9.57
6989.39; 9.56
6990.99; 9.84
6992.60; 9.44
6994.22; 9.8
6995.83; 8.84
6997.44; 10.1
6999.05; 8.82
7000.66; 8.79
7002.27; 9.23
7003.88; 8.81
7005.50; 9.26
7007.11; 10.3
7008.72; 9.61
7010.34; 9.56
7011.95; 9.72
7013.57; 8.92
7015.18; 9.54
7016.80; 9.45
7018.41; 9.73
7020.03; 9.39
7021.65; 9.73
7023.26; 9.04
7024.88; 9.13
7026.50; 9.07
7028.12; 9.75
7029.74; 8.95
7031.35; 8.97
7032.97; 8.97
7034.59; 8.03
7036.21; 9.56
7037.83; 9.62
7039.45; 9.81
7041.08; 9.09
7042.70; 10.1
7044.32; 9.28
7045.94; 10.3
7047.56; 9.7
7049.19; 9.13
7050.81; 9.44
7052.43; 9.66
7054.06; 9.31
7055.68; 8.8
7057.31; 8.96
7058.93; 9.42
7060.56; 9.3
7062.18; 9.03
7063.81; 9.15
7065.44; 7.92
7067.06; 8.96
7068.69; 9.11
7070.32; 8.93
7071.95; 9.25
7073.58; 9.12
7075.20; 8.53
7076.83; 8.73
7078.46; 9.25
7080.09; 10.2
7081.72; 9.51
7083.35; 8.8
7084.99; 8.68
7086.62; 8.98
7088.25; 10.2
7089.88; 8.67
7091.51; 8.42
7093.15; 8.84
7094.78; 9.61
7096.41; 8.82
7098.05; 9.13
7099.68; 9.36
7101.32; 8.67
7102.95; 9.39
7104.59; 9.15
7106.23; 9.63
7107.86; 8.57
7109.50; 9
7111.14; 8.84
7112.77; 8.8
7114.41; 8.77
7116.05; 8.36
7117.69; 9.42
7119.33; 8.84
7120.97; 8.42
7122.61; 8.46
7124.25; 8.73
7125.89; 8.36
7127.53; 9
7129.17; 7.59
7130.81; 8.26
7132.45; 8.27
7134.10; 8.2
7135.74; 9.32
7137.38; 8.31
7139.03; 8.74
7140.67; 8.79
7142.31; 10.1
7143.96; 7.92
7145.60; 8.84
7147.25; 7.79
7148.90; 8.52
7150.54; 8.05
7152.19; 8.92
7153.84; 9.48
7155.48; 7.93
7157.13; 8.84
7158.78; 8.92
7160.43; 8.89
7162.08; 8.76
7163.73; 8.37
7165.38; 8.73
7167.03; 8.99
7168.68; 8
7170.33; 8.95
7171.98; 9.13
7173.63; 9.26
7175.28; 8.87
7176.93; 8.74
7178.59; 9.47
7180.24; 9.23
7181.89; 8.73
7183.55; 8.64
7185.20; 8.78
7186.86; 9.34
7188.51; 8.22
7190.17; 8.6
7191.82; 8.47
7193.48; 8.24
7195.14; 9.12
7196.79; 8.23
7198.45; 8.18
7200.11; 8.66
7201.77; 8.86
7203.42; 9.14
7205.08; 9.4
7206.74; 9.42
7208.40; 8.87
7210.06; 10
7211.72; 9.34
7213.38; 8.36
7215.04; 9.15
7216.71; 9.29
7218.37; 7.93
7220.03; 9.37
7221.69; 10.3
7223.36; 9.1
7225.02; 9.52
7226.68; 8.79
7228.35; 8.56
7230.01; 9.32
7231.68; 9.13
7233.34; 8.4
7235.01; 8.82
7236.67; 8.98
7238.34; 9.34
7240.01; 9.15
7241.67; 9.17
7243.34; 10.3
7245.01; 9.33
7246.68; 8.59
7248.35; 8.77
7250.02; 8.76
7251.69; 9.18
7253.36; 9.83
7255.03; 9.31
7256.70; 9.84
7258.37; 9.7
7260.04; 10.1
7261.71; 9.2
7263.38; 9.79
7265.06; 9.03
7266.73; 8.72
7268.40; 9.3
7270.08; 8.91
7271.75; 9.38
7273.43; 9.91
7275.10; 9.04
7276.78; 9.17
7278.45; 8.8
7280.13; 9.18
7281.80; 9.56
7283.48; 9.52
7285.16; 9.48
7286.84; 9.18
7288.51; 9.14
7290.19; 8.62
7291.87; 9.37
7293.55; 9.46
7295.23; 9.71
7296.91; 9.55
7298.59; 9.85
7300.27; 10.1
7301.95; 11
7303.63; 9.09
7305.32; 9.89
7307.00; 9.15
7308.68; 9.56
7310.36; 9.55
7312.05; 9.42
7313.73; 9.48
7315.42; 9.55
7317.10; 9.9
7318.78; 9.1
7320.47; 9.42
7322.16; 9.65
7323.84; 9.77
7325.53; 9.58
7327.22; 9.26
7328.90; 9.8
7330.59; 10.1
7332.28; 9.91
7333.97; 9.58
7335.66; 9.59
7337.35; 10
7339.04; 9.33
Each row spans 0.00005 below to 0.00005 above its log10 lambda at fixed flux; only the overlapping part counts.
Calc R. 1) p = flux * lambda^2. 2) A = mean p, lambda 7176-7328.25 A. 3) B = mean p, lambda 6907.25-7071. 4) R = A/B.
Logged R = 1.06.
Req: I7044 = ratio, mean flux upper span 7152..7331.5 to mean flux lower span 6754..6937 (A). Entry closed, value 1.00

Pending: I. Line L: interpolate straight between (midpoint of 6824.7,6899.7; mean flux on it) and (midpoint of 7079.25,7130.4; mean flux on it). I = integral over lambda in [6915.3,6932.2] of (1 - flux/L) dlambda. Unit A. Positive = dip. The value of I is -0.6 A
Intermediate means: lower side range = 9.21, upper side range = 8.94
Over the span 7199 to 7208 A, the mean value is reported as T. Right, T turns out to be 9.06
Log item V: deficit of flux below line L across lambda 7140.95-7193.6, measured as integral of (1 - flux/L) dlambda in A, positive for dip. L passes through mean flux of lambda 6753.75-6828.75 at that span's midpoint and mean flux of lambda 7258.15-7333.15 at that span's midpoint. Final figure 3.45 A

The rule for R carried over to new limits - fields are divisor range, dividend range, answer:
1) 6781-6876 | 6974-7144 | 1.07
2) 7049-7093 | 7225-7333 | 1.09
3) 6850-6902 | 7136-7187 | 1.03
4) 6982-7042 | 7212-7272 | 1.05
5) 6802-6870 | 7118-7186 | 1.04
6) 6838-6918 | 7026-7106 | 1.05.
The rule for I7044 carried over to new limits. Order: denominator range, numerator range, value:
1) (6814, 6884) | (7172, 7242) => 0.98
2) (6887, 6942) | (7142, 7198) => 0.93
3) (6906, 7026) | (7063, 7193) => 0.93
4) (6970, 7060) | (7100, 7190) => 0.93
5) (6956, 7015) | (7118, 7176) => 0.91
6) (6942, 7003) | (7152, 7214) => 0.94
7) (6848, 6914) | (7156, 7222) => 0.96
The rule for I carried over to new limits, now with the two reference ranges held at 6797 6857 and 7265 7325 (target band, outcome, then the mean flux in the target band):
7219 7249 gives 0.78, 9.16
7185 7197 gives 0.94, 8.64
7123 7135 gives 1.26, 8.36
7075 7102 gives 0.62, 9.1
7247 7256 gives 0.25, 9.15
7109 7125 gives 0.98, 8.76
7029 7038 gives 0.29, 8.98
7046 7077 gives 0.61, 9.11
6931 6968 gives -0.99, 9.47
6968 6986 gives -0.64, 9.57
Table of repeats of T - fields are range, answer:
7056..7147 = 8.89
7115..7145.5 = 8.62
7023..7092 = 9.19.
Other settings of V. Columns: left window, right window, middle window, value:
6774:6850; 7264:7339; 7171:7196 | 1.4 A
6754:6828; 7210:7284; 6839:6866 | -0.3 A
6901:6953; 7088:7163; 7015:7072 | -1.3 A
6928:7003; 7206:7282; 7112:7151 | 3.1 A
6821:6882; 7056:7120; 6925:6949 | -0.8 A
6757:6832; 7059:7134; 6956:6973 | -1.2 A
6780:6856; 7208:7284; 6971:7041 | -1.9 A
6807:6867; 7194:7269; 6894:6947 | -1.8 A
